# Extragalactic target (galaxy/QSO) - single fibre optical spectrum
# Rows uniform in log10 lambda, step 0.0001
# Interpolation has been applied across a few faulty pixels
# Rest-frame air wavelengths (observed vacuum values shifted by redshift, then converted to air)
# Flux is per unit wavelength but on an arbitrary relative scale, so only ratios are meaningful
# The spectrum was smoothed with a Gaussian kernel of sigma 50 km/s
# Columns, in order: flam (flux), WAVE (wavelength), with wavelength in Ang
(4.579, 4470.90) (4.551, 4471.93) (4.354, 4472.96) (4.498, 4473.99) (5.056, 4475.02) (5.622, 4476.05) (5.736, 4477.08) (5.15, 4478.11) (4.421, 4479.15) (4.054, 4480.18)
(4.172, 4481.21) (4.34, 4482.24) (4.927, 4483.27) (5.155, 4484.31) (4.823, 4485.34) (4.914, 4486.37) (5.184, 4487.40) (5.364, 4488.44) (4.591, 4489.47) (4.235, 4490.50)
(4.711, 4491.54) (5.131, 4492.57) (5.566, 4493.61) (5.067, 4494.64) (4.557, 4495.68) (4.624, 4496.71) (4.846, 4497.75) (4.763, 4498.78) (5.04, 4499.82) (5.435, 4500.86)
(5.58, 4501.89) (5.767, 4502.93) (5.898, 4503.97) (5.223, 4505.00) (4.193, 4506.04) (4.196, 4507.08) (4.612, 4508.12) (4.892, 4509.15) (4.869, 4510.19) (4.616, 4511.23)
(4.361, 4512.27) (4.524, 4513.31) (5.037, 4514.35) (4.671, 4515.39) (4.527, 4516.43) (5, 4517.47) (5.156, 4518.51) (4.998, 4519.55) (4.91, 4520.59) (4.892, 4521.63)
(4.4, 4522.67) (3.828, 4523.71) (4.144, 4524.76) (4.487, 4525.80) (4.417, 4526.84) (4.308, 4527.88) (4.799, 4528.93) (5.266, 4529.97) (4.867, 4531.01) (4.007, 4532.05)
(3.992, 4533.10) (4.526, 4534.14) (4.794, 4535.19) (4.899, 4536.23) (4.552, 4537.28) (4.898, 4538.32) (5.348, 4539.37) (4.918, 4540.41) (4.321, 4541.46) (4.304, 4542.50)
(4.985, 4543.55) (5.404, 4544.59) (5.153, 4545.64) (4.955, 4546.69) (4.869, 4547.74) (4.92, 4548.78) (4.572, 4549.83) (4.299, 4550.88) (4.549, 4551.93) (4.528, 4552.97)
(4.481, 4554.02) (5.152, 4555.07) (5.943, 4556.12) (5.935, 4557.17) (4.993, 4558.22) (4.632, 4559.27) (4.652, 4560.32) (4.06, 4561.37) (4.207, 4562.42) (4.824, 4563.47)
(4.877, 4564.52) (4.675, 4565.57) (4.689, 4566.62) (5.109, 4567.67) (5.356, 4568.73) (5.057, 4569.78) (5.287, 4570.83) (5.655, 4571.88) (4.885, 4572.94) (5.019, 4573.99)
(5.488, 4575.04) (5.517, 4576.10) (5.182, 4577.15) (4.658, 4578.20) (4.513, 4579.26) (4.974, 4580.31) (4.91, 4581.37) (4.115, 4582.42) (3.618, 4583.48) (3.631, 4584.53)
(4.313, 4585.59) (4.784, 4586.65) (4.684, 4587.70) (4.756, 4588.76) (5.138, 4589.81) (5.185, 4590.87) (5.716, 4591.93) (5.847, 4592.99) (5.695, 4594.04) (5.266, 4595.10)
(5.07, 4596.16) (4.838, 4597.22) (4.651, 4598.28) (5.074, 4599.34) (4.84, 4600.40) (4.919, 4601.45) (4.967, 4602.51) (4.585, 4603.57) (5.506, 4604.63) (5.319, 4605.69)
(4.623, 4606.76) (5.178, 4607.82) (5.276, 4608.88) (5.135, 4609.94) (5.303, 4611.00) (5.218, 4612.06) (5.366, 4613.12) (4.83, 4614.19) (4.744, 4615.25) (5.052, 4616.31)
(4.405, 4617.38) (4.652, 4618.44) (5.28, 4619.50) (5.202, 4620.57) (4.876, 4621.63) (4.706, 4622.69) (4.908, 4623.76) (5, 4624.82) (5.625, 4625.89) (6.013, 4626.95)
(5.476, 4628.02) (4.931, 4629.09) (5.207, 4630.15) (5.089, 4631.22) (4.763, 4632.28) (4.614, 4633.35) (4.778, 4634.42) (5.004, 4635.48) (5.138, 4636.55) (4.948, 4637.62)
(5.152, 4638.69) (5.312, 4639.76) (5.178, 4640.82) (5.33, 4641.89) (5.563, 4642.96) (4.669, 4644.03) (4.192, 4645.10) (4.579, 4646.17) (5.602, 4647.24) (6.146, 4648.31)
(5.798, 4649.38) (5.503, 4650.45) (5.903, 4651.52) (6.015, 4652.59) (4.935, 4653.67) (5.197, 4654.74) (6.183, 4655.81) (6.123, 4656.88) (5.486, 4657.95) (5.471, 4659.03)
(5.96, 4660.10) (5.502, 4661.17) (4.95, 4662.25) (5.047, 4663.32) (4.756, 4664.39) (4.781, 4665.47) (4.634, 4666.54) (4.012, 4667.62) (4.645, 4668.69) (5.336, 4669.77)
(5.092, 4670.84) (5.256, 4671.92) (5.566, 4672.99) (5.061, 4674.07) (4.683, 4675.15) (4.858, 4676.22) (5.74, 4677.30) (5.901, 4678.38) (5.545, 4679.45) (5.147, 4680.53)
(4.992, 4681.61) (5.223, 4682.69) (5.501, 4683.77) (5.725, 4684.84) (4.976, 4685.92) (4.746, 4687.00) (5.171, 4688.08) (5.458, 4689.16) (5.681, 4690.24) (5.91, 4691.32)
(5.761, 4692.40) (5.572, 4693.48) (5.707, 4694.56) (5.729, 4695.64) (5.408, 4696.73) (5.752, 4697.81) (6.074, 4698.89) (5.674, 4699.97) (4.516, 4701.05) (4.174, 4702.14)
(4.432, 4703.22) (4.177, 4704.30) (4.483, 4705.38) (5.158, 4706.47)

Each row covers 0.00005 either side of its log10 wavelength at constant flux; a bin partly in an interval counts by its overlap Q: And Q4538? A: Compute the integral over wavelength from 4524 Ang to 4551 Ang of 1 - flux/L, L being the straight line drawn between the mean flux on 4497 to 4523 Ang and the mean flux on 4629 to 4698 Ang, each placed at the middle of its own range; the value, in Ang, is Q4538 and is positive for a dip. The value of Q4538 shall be 1.5 Ang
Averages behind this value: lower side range 4.9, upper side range 5.27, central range 4.69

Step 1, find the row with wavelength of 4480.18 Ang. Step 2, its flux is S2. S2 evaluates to 4.054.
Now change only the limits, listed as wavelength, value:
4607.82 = 5.178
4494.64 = 5.067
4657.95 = 5.486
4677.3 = 5.74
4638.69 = 5.152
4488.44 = 5.364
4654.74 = 5.197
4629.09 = 4.931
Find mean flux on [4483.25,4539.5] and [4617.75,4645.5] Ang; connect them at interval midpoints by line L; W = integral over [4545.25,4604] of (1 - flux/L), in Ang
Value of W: 0.5 Ang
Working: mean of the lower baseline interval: 4.8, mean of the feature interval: 4.9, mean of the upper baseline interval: 5.06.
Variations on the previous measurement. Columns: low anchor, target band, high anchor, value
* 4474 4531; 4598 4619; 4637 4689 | 0.5 Ang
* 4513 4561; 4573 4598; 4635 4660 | 0.6 Ang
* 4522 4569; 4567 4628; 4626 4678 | -0.6 Ang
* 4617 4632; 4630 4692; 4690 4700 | 2.1 Ang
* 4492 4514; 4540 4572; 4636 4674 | 1.1 Ang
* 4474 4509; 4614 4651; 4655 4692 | 0.7 Ang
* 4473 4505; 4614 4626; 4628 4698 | 0.6 Ang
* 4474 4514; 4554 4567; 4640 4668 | 0.5 Ang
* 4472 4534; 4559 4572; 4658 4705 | 0.3 Ang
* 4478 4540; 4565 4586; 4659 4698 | 0.6 Ang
